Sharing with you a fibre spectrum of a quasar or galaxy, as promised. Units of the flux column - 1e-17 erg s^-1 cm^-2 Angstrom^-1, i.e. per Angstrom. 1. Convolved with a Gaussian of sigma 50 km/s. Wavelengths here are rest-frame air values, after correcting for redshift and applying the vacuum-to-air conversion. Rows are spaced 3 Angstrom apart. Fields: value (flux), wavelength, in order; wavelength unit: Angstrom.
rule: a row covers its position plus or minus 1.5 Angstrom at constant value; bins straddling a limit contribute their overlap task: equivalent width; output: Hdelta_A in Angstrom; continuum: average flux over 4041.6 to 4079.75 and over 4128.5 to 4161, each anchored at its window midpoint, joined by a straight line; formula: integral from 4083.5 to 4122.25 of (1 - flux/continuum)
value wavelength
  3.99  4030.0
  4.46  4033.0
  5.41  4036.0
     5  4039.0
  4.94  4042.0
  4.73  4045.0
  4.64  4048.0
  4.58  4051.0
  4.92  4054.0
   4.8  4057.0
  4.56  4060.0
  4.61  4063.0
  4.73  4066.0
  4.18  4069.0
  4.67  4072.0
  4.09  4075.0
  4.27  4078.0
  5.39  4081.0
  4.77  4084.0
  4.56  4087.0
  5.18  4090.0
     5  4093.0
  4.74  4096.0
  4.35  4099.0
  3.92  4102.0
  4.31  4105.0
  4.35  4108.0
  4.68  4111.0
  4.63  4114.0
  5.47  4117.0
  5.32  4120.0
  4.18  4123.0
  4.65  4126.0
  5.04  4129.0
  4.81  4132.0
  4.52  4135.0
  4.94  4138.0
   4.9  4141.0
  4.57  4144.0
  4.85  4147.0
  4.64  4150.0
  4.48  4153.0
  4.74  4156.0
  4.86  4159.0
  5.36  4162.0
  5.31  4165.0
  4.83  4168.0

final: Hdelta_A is -0.23 Angstrom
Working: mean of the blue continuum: 4.59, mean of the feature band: 4.7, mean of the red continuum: 4.76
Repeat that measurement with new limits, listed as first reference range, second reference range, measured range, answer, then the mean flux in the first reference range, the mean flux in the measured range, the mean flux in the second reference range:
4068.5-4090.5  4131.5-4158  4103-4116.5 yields 0.4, 4.63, 4.54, 4.72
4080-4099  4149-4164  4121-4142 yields 0.5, 4.88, 4.73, 4.84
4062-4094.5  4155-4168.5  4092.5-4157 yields 2.7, 4.68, 4.68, 5.04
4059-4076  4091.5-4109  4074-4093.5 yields -1.3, 4.48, 4.76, 4.45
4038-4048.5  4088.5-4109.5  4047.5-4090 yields 0.5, 4.84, 4.65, 4.55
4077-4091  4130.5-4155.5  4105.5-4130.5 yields 0.0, 4.84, 4.77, 4.71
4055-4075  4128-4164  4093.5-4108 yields 0.9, 4.56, 4.38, 4.81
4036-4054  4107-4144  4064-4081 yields 1.2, 4.84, 4.48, 4.79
